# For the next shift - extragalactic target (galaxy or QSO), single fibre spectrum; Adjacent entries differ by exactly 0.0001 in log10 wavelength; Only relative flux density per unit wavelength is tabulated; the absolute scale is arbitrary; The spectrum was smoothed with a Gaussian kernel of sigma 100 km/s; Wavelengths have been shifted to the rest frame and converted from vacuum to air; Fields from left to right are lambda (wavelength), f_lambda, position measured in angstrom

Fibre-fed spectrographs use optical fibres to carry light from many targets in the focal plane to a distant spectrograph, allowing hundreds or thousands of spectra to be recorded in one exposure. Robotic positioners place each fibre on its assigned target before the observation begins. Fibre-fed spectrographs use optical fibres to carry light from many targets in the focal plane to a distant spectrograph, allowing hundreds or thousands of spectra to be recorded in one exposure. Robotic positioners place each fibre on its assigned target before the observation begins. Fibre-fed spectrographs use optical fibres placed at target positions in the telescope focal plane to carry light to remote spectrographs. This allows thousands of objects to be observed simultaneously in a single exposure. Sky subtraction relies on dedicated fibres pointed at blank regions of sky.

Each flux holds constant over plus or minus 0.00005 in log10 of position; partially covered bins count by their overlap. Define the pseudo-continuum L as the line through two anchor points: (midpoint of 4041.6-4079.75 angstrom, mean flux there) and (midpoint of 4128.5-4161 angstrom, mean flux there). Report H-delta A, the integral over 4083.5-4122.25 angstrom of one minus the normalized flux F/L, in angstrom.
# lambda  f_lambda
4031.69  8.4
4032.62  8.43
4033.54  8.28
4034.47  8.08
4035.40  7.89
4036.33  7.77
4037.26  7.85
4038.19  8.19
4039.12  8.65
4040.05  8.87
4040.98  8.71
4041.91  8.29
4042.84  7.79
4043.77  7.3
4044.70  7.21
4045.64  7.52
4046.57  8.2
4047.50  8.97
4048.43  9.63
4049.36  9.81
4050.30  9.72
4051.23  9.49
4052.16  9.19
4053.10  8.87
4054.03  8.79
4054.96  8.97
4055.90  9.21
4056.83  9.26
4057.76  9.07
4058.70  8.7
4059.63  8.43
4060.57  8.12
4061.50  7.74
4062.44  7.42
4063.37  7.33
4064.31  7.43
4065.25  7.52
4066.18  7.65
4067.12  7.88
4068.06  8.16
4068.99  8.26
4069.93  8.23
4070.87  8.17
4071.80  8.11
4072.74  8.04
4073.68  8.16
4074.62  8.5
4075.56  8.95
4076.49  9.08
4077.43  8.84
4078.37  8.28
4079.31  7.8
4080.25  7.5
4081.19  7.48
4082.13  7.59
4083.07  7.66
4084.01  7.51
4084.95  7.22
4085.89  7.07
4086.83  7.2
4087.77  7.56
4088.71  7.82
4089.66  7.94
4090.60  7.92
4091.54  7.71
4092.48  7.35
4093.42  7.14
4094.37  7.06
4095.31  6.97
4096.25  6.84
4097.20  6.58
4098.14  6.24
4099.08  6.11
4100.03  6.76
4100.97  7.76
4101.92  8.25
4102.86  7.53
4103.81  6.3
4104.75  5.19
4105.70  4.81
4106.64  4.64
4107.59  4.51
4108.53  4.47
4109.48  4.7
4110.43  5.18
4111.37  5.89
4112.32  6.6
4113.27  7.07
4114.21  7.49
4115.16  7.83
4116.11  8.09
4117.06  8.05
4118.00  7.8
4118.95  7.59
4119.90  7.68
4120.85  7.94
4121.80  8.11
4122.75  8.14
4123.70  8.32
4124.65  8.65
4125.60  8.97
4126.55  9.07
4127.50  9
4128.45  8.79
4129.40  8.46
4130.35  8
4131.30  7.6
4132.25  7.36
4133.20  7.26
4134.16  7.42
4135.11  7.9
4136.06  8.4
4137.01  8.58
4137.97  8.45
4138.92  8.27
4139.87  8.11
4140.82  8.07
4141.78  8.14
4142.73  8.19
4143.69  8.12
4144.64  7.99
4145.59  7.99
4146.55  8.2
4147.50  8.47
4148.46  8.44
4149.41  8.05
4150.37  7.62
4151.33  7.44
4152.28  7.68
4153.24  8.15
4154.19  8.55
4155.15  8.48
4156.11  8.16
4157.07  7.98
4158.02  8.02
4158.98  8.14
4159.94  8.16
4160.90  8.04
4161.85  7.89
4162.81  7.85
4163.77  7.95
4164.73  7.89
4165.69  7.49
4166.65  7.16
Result 6.3 angstrom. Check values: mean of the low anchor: 8.39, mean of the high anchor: 8.06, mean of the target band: 6.89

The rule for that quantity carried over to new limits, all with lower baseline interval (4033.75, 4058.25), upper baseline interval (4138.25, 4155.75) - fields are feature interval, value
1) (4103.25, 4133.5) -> 3.9 angstrom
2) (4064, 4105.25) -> 4.1 angstrom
